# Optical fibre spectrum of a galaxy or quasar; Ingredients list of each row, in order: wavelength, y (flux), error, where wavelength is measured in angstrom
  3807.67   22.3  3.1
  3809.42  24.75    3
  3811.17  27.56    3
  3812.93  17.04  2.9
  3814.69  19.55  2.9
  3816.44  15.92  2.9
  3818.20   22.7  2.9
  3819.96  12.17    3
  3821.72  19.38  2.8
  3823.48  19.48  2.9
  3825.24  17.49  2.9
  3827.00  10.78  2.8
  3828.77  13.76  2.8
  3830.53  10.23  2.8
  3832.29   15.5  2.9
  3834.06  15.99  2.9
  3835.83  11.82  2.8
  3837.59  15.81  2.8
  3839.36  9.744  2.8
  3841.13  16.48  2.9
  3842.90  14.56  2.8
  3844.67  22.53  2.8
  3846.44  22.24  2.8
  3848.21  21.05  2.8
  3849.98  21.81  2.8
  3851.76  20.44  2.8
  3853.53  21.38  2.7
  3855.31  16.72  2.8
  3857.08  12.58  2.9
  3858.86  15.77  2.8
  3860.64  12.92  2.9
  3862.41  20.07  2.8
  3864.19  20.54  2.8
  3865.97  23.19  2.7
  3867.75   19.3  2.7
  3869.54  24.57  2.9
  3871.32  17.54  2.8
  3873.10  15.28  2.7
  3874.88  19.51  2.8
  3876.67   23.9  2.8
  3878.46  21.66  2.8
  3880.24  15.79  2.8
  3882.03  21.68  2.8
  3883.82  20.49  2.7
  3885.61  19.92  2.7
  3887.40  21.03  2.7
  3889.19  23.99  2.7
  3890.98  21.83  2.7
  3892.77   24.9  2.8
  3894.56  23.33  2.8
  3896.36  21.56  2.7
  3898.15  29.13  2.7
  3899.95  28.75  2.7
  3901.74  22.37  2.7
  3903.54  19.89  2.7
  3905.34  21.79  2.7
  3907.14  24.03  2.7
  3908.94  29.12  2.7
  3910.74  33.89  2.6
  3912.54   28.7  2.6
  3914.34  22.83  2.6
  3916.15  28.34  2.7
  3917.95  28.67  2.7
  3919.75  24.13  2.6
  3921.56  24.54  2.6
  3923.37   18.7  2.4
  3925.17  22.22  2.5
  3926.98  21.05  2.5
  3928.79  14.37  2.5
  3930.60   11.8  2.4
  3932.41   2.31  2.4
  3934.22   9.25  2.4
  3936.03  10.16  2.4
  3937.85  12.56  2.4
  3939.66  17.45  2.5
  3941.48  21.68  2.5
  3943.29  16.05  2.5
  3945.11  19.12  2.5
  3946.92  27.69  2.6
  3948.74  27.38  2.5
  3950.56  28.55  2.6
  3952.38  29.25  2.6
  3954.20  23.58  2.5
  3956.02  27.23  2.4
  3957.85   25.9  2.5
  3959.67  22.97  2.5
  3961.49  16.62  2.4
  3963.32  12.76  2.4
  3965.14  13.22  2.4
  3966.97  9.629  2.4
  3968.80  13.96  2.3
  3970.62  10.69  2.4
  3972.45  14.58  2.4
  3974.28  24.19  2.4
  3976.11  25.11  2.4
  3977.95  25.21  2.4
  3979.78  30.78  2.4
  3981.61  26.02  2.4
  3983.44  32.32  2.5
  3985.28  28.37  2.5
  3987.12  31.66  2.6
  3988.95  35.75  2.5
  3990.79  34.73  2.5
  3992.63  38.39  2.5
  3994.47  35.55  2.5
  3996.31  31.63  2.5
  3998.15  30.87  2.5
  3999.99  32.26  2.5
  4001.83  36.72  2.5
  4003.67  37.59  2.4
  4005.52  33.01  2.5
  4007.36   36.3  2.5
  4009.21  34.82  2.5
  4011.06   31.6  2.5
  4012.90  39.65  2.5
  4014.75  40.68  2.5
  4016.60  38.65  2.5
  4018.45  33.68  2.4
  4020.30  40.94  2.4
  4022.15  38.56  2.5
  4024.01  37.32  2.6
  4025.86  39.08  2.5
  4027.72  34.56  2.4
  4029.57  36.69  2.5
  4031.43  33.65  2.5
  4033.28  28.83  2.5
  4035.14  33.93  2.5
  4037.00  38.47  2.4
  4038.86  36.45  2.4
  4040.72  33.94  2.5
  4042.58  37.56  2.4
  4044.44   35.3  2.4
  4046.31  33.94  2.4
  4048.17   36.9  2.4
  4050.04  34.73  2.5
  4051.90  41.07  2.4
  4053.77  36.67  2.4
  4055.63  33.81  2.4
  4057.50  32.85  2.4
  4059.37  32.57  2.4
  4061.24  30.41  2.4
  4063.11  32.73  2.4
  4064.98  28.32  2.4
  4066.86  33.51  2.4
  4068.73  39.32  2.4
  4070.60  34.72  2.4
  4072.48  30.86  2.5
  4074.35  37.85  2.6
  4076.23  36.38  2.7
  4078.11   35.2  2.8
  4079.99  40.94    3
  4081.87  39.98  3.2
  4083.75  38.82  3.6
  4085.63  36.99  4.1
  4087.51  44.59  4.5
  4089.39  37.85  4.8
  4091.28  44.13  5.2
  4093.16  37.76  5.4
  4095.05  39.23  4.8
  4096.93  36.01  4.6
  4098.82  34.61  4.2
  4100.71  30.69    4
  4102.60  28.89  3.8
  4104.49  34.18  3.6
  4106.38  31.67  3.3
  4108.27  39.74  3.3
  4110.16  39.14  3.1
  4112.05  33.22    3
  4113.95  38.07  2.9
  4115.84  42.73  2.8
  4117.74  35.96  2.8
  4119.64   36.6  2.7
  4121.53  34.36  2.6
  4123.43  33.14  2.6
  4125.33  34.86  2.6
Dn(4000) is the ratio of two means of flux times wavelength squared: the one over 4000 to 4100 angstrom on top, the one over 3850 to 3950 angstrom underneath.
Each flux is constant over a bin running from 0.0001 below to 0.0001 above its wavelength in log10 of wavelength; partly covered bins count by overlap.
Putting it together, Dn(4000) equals 1.9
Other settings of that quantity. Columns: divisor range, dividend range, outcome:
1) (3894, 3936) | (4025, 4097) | 1.77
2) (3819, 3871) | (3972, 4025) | 2.09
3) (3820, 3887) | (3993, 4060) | 2.18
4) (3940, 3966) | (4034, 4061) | 1.67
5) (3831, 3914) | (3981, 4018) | 1.78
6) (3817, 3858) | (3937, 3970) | 1.28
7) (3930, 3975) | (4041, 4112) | 2.13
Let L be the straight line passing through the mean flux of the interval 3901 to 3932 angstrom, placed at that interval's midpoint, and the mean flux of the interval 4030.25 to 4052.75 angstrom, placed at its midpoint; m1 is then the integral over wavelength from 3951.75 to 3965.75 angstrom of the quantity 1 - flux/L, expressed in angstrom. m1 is 2.9 angstrom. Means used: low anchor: 23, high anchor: 35.4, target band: 21.5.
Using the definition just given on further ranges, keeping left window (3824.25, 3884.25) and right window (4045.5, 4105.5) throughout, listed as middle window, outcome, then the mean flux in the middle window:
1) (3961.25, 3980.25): 6.76 angstrom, 17.6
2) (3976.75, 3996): -2.15 angstrom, 31.8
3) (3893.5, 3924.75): -4.27 angstrom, 25.2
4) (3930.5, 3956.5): 6.40 angstrom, 19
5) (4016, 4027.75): -2.35 angstrom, 37.7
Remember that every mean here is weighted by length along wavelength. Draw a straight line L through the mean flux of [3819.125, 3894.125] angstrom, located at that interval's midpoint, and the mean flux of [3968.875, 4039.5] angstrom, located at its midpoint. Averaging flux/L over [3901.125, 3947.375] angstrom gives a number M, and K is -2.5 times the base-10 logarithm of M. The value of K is 0.20 mag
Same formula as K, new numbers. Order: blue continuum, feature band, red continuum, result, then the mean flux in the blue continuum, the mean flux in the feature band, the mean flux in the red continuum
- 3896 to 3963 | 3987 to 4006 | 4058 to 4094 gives -0.21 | 21.9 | 34.5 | 36.4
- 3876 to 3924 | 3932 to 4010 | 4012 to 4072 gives 0.22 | 23.9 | 24.7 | 35.6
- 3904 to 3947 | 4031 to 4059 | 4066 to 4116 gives -0.10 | 20.3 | 35.2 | 36.8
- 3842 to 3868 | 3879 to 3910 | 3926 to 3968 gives -0.22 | 19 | 23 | 18.3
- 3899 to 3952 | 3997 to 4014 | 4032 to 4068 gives -0.17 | 21.4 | 34.8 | 34.3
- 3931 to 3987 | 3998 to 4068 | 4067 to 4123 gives -0.21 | 20.3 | 35.3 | 36.8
